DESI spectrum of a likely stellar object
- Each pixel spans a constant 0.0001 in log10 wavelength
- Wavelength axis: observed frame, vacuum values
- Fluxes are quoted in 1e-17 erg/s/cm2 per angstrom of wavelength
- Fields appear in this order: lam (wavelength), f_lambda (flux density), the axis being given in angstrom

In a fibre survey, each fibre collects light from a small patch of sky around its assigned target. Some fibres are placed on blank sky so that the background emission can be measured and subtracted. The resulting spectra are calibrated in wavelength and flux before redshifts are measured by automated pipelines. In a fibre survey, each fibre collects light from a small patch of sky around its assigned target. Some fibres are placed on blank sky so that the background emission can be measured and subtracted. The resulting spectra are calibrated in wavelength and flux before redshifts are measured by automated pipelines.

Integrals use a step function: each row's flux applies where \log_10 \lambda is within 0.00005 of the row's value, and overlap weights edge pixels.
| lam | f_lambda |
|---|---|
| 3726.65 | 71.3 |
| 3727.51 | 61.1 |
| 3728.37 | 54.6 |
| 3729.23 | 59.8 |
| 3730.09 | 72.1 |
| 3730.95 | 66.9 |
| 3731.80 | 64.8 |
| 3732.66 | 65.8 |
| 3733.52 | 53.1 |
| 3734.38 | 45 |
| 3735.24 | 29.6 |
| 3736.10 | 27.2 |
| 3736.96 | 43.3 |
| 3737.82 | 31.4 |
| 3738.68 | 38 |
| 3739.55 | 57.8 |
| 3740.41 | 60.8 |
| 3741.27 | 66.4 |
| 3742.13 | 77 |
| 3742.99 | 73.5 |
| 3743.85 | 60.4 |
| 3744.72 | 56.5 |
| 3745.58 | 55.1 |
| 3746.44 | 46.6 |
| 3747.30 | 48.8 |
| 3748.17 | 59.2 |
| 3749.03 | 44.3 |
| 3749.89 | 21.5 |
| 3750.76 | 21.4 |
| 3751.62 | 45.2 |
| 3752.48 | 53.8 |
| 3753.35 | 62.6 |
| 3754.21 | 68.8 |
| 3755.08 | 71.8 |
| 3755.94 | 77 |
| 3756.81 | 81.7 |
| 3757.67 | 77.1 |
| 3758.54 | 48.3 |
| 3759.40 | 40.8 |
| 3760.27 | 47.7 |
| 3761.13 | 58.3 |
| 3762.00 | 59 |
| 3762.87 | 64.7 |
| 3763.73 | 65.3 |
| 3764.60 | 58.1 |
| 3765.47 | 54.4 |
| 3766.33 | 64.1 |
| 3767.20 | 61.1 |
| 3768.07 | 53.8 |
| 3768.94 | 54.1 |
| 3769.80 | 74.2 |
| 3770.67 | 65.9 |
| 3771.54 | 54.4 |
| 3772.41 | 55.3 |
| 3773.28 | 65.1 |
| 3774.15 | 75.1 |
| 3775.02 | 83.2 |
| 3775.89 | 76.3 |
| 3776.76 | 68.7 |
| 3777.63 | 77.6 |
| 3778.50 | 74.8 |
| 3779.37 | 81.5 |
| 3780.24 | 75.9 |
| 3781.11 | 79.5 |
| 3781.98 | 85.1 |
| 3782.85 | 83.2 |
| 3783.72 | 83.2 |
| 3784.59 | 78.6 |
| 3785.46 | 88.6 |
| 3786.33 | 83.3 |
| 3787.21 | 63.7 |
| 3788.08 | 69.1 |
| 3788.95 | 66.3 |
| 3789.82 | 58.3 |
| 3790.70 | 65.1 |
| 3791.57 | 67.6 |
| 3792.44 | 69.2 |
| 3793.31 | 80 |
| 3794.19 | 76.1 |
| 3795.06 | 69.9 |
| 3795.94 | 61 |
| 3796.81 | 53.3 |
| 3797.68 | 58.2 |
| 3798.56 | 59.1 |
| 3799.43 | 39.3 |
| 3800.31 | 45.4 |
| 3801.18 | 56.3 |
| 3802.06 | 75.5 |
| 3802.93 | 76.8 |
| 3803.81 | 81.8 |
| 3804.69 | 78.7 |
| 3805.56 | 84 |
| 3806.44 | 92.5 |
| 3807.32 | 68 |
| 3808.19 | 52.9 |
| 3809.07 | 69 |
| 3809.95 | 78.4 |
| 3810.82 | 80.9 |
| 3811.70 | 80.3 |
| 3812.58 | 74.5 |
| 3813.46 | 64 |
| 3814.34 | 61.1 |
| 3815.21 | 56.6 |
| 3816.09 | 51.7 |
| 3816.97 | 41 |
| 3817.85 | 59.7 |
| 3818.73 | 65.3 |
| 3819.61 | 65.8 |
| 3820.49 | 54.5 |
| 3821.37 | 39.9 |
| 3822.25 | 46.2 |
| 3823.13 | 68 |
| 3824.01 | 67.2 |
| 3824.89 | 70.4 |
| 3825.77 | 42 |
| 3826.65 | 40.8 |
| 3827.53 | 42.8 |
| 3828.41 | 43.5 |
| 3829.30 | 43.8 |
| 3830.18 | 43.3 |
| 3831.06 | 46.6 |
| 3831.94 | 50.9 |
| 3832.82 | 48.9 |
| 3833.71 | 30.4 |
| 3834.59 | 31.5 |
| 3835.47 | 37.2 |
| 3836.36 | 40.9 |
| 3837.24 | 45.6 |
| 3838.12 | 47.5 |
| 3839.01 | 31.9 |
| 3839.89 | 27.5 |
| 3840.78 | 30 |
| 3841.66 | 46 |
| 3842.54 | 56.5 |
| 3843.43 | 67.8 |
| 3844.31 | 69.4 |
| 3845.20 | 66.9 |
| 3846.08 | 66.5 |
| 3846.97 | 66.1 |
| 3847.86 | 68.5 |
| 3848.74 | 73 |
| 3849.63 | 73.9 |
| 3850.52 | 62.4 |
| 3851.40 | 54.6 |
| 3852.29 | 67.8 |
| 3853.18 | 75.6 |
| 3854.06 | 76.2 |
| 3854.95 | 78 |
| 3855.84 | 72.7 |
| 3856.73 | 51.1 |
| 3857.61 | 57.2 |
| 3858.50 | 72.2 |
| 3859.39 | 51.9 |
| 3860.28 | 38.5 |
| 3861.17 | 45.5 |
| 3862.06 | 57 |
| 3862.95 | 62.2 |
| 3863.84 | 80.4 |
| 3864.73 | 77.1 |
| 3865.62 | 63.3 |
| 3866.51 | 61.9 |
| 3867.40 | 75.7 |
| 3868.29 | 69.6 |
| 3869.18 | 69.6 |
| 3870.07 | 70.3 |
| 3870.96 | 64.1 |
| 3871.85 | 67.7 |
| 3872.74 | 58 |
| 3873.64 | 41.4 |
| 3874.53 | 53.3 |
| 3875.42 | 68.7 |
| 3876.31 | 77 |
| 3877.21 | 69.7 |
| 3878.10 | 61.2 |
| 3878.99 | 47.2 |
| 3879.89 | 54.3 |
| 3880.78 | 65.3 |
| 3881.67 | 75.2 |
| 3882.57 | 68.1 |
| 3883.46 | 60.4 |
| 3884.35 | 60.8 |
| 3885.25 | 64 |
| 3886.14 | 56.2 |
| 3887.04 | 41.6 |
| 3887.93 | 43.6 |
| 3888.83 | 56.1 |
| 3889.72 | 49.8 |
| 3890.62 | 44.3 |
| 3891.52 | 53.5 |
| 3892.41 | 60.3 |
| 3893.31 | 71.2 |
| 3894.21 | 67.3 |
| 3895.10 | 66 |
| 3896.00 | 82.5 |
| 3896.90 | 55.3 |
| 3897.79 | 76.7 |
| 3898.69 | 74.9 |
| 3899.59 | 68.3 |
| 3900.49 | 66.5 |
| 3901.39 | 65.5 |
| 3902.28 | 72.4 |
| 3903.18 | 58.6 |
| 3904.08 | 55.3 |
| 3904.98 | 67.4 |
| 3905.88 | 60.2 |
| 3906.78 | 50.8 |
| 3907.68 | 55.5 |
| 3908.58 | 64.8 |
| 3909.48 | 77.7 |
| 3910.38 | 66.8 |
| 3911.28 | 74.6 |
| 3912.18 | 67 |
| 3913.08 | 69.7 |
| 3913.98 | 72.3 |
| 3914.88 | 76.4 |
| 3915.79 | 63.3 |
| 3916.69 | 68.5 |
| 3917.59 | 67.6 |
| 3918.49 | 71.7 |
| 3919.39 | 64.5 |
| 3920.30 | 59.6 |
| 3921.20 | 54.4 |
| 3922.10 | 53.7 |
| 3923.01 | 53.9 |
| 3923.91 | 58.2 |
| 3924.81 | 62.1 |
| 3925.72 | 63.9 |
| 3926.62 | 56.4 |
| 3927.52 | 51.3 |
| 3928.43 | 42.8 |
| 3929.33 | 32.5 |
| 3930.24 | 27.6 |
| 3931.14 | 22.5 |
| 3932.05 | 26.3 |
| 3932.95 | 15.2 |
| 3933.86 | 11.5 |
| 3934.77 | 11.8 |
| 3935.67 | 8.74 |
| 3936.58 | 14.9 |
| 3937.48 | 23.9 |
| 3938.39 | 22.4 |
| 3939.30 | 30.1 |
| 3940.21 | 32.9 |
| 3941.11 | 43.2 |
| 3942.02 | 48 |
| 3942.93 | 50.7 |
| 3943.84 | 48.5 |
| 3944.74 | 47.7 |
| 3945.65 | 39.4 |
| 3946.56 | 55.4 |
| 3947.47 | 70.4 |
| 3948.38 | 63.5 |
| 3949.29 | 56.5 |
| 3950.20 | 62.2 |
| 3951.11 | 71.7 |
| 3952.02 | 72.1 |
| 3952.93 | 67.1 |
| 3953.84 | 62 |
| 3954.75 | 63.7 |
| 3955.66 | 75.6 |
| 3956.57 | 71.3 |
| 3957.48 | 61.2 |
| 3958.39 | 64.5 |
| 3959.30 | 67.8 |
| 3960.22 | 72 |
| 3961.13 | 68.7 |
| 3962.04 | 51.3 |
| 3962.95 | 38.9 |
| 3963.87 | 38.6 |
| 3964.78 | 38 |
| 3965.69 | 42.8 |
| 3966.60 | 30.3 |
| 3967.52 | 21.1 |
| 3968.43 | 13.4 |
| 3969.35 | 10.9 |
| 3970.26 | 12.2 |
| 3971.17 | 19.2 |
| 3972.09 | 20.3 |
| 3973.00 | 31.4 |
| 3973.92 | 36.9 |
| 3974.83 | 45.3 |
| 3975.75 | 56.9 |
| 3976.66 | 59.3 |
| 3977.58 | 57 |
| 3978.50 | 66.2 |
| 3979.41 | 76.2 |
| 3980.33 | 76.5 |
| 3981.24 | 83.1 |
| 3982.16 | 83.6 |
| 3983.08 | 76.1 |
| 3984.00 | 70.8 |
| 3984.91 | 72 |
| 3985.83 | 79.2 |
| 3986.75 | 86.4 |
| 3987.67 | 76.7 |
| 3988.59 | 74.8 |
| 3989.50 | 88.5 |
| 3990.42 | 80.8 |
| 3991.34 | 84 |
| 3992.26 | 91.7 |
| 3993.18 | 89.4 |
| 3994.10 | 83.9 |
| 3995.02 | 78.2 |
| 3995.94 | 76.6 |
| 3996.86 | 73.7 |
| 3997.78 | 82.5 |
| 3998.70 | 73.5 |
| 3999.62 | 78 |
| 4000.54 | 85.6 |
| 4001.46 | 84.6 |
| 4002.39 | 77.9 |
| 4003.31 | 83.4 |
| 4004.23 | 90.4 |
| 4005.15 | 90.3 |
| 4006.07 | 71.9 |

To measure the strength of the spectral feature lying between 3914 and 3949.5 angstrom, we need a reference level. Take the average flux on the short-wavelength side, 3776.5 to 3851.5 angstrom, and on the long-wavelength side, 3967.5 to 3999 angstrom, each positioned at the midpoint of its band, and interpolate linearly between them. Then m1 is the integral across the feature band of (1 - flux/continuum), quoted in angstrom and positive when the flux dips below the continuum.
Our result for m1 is 9.81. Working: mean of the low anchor 61.8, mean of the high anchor 63.7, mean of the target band 45.7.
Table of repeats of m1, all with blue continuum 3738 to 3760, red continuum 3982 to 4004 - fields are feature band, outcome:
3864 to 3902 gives 3.5 angstrom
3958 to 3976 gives 9.0 angstrom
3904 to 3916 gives 1.0 angstrom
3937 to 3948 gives 4.8 angstrom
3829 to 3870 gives 5.6 angstrom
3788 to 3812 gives -2.7 angstrom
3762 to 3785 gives -4.2 angstrom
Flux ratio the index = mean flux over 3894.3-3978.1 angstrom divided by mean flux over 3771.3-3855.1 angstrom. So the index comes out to 0.8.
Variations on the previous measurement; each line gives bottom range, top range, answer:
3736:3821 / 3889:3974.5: 0.81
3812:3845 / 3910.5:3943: 0.93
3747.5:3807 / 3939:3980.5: 0.76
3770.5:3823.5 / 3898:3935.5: 0.82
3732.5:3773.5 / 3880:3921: 1.15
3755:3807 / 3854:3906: 0.92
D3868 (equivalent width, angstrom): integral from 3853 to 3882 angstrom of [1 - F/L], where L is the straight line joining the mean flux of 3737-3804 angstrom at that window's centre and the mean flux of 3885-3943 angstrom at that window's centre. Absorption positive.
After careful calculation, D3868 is -3.7 angstrom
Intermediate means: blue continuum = 63.3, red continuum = 53.3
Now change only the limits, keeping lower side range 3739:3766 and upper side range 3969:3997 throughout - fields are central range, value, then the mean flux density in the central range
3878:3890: 0.9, 57.4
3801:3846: 2.3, 56.8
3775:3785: -3.5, 78.8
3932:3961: 7.1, 48.5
